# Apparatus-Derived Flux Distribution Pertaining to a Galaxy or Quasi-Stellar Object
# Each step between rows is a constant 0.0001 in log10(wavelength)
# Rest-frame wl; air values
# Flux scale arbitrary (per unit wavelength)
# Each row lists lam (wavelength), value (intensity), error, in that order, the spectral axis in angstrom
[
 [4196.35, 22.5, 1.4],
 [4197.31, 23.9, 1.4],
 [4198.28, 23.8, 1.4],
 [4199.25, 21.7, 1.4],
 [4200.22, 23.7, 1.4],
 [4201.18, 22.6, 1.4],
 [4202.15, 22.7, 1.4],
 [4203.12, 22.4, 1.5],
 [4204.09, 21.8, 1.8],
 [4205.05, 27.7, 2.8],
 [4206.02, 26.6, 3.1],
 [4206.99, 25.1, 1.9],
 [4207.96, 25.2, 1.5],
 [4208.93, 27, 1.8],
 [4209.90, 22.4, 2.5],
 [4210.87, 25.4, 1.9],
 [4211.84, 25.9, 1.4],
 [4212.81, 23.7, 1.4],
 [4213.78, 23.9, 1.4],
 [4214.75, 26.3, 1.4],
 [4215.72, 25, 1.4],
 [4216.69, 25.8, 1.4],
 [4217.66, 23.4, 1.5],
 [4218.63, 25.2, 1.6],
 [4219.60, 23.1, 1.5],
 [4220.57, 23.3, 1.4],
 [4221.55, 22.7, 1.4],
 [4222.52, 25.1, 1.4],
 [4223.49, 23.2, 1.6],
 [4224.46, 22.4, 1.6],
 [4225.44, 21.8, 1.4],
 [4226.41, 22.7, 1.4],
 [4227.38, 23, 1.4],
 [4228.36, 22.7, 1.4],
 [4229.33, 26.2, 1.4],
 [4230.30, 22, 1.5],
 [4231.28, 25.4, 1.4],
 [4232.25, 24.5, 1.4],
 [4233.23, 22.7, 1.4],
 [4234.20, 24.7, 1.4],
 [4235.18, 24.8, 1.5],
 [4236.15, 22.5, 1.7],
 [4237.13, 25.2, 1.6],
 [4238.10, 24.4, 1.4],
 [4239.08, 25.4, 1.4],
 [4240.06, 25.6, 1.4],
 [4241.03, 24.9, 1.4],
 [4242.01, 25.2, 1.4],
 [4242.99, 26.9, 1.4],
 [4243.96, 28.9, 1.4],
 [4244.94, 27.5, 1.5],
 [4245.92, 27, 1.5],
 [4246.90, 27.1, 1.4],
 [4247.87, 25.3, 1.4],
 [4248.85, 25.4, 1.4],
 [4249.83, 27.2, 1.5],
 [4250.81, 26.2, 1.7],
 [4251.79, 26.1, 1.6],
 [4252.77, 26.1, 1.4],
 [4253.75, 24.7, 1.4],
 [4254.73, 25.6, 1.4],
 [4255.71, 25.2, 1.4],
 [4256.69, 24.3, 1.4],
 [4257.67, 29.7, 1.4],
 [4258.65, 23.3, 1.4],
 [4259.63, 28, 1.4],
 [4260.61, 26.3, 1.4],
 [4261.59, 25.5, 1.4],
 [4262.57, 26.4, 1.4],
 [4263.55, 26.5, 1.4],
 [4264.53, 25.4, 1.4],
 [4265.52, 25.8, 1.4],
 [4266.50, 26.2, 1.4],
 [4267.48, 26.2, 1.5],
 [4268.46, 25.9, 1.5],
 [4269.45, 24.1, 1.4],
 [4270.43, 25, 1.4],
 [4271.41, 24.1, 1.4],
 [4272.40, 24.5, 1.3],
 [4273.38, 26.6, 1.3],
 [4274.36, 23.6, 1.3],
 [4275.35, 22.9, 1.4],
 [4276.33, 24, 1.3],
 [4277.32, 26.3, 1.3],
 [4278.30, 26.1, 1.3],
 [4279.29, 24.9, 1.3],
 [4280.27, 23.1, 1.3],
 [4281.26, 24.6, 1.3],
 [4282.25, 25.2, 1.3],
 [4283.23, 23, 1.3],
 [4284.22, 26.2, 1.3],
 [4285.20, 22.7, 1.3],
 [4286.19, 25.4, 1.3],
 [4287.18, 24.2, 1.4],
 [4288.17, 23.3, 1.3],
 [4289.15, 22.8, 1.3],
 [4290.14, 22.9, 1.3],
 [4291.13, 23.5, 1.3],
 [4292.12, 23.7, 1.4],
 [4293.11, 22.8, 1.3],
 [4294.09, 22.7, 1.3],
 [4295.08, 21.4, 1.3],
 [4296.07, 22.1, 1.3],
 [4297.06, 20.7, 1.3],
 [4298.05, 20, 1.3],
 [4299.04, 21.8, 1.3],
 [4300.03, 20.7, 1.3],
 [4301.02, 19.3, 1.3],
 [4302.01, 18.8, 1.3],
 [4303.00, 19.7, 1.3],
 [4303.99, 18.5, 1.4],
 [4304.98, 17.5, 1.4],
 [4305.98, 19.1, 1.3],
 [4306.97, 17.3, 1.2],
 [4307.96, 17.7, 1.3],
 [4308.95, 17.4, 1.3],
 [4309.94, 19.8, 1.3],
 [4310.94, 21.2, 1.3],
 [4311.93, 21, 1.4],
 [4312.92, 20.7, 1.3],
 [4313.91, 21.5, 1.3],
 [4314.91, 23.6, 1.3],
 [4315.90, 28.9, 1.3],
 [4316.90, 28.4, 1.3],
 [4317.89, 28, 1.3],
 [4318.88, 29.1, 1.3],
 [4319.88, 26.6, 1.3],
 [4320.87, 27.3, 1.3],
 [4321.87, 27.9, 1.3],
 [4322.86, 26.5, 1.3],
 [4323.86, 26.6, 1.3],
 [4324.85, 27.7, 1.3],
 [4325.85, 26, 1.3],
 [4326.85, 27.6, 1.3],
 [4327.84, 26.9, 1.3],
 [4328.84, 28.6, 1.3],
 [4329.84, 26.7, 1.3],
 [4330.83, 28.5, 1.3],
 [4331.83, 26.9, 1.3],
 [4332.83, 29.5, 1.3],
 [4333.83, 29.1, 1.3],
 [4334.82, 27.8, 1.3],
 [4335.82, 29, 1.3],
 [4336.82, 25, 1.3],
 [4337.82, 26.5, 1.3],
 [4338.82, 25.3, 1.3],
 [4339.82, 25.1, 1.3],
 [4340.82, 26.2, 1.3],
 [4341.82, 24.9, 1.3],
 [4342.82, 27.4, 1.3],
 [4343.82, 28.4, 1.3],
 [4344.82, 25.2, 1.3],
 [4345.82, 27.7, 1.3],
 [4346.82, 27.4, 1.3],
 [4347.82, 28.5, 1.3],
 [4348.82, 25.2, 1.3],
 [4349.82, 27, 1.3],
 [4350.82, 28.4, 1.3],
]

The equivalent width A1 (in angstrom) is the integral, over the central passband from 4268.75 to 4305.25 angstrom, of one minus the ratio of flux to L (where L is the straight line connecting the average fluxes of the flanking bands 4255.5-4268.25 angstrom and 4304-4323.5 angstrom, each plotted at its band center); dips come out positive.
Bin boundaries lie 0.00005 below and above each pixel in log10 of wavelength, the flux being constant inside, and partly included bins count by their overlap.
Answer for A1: 2.5 angstrom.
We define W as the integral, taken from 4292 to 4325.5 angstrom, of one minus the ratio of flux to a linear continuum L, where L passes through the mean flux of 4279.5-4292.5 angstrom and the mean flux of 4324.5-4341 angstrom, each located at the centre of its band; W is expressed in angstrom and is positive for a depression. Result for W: 3.97 angstrom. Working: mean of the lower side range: 23.9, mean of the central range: 22.5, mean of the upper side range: 27.2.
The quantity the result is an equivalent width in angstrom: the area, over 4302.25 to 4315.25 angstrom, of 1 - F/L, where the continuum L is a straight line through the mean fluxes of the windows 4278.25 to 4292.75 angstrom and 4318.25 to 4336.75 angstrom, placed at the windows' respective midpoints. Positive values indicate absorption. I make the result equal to 3.24 angstrom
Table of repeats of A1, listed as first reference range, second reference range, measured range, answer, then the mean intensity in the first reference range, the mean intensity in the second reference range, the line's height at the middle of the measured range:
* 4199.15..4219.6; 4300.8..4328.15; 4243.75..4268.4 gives -2.33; 24.5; 23.3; 23.9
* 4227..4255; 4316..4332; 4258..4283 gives 0.81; 25.3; 27.5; 26.1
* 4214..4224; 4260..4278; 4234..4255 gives -0.80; 24.3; 25.3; 24.8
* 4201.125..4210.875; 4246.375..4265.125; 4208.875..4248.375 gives 0.88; 24.5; 26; 25.2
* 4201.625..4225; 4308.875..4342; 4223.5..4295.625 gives 0.63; 24.4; 26.1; 25.1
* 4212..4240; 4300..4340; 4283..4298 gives 0.75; 24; 24.4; 24.3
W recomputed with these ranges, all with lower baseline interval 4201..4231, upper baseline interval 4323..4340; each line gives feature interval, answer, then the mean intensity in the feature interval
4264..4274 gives 0.1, 25.4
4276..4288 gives 0.6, 24.6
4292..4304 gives 2.4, 21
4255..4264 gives -0.3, 26.1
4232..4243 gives 0.0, 24.6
